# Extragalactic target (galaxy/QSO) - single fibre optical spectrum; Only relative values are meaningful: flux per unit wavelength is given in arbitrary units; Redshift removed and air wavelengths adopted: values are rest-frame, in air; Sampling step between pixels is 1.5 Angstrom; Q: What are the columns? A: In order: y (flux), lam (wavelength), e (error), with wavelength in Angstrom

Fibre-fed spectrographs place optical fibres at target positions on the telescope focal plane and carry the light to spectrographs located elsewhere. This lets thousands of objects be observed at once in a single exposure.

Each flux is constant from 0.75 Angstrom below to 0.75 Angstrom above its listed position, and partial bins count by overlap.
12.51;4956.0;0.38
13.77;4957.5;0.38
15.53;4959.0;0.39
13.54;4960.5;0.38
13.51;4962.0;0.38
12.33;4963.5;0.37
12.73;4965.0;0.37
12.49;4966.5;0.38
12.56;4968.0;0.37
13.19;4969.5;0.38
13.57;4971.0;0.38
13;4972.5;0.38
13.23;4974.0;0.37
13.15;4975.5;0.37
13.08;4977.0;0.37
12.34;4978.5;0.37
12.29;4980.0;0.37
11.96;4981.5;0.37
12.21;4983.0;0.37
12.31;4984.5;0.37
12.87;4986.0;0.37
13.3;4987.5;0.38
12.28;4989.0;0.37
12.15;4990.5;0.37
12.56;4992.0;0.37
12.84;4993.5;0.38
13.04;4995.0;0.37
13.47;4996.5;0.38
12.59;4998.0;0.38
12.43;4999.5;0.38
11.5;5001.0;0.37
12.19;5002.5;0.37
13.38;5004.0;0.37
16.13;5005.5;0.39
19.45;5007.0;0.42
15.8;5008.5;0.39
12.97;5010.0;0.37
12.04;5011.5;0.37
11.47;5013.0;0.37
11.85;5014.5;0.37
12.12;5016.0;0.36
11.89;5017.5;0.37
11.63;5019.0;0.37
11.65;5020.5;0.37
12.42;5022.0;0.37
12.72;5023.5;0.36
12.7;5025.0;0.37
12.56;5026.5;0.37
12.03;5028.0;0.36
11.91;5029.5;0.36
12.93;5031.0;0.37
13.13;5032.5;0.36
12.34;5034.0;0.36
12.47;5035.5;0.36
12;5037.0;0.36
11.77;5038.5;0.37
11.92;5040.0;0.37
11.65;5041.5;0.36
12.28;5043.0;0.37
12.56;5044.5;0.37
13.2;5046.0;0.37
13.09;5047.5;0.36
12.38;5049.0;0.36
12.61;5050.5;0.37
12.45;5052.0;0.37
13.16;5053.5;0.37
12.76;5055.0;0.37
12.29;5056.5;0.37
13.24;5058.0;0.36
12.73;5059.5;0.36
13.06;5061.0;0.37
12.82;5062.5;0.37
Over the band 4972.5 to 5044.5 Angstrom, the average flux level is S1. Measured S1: 12.7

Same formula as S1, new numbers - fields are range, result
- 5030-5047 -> 12.4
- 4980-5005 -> 12.6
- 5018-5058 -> 12.4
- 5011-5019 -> 11.8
